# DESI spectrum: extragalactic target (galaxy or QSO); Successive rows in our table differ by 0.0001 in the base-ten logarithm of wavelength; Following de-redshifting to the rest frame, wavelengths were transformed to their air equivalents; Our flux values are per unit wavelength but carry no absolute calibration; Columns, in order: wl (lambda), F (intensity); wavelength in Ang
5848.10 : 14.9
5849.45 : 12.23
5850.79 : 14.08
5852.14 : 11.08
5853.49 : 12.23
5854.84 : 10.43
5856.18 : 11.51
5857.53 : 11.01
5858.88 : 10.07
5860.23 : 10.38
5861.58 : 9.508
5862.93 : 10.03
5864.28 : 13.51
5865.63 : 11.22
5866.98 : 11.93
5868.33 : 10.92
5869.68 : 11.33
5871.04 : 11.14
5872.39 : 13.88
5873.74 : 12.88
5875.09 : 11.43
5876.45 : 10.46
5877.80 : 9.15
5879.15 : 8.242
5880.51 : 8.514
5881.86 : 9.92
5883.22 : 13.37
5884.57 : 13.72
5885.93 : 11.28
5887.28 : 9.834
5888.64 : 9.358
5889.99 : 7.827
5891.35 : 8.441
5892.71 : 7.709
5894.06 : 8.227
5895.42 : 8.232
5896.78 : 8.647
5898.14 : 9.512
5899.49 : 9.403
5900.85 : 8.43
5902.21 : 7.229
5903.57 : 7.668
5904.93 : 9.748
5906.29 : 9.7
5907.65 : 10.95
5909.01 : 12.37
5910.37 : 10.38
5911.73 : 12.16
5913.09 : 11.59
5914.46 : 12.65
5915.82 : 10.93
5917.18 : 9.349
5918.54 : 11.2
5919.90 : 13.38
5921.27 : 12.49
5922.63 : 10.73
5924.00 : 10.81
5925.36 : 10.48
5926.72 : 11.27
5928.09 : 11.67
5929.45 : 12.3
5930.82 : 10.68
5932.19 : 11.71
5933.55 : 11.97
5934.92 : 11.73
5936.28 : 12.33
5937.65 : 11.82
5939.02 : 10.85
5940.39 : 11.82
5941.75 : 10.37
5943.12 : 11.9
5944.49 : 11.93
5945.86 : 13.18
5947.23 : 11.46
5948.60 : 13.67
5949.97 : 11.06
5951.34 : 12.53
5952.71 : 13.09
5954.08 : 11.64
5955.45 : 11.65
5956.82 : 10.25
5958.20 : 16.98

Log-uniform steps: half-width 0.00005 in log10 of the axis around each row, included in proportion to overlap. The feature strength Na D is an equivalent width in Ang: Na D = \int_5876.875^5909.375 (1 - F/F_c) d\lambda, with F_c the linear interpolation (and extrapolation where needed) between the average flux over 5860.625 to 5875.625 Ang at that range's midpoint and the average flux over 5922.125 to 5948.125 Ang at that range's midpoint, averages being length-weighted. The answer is 5.96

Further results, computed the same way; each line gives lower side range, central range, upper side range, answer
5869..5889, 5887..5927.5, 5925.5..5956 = 4.8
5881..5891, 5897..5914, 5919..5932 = 1.8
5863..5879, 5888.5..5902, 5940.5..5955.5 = 3.6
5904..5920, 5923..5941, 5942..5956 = 0.3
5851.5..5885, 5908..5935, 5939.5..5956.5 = 0.5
